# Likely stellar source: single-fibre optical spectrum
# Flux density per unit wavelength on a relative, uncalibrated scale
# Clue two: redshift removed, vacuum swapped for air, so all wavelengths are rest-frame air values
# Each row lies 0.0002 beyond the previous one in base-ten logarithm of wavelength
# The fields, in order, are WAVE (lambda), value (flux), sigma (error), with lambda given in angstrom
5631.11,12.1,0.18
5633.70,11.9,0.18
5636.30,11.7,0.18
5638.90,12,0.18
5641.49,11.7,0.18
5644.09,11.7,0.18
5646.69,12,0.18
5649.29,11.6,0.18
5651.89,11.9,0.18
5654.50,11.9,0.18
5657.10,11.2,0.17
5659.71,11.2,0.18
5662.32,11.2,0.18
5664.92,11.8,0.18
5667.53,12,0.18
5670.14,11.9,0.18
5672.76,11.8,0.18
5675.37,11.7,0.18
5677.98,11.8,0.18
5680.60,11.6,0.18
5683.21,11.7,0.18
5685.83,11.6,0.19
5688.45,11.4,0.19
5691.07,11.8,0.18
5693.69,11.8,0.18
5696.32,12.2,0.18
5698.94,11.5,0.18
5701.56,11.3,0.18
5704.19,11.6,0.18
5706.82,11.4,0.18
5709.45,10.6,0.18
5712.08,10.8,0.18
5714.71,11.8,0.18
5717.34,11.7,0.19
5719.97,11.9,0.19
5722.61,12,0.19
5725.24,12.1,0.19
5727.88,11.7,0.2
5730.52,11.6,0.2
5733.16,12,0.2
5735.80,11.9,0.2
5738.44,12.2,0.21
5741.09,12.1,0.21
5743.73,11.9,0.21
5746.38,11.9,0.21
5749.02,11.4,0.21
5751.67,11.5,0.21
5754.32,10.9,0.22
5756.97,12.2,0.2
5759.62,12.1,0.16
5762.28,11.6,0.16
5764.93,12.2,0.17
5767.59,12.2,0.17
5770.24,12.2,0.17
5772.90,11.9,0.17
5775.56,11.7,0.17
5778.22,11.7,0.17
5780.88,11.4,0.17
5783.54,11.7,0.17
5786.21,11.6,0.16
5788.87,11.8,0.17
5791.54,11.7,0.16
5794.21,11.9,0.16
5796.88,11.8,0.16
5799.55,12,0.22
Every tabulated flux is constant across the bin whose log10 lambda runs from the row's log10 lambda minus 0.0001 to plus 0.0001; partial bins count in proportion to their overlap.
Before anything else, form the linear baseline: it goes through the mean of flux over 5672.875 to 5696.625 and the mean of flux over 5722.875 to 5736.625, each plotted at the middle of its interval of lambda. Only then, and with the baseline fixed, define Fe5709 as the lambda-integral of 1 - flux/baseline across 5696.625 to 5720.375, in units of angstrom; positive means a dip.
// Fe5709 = 0.77 angstrom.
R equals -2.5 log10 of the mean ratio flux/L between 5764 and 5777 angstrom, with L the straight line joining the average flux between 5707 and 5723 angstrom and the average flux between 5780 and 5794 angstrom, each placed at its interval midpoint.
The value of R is -0.039 mag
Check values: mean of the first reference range 11.4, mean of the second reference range 11.7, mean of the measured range 12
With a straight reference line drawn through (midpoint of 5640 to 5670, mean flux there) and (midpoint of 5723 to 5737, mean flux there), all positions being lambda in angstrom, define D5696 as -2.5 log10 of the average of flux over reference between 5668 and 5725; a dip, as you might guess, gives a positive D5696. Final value 0.01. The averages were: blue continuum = 11.7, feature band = 11.6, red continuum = 11.9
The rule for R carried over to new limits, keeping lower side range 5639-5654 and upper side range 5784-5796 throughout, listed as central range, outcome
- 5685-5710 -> 0.022 mag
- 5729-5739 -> -0.012 mag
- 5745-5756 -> 0.029 mag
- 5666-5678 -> -0.004 mag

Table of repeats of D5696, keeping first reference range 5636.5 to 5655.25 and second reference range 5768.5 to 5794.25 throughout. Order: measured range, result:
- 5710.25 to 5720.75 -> 0.03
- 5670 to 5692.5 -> 0.01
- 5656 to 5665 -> 0.05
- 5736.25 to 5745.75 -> -0.02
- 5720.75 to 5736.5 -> -0.01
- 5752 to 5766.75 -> 0.00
